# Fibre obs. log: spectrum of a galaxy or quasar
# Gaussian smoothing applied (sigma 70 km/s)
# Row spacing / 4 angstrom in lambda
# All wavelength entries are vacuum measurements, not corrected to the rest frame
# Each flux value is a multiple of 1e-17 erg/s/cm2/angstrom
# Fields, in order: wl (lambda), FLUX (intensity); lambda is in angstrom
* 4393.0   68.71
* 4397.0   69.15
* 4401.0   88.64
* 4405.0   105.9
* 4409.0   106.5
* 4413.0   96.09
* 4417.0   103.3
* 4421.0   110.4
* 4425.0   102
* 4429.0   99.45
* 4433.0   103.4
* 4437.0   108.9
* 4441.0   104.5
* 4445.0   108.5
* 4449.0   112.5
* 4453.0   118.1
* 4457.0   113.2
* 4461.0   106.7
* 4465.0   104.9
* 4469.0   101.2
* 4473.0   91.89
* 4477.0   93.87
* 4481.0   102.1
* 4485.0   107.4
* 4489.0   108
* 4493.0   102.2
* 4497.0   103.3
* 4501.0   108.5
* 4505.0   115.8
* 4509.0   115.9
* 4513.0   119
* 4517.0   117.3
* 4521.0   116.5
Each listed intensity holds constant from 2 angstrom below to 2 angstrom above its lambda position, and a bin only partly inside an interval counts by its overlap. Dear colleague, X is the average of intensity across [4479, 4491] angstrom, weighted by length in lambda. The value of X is 106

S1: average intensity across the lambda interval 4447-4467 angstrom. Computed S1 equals 111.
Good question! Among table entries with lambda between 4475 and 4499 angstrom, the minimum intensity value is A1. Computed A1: 93.87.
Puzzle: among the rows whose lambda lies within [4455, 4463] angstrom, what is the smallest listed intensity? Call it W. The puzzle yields 106.7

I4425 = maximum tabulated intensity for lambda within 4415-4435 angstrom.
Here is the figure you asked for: 110.4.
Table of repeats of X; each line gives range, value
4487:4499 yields 104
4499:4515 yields 115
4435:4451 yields 109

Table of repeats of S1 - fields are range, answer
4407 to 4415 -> 101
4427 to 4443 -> 104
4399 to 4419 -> 100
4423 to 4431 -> 101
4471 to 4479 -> 92.9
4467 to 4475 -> 96.5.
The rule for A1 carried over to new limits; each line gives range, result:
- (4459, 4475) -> 91.89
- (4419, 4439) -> 99.45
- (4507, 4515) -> 115.9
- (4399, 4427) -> 88.64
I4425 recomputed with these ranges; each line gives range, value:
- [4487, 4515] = 119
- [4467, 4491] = 108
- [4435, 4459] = 118.1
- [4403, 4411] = 106.5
